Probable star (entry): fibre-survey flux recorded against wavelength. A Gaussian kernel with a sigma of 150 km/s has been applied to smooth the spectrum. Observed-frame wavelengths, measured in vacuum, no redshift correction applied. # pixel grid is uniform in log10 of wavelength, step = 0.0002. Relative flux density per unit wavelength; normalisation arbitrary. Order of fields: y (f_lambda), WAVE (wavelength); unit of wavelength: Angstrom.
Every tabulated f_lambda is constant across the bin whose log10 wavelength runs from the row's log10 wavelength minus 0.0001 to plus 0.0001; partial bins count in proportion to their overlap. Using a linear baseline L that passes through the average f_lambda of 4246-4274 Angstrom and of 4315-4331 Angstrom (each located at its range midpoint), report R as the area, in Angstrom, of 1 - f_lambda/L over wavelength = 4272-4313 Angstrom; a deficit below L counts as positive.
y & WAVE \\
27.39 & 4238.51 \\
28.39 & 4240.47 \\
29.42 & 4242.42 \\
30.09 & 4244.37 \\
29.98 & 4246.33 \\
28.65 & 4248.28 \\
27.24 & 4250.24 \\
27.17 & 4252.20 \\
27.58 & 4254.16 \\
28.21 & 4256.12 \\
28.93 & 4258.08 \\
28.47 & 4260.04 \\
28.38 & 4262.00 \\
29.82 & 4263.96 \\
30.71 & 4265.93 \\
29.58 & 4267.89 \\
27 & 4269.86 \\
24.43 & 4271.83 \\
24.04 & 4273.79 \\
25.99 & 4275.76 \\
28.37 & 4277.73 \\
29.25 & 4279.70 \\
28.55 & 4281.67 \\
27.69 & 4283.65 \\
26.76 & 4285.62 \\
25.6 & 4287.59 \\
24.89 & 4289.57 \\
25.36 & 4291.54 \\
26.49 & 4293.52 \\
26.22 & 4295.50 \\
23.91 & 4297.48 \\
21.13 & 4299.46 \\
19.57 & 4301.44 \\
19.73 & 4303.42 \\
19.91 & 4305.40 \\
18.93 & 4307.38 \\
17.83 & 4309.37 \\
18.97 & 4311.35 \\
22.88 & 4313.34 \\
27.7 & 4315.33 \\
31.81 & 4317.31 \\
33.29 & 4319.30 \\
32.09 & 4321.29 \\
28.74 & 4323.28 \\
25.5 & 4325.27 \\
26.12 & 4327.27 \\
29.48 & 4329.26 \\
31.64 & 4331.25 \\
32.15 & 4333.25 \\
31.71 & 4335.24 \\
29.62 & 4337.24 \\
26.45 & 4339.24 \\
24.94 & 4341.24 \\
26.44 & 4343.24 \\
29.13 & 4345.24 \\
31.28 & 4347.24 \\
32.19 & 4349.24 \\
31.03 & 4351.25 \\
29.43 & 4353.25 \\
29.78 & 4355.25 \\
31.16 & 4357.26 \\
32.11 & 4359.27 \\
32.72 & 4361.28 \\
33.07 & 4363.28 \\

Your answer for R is 6.9 Angstrom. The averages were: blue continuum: 28.1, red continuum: 29.5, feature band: 23.9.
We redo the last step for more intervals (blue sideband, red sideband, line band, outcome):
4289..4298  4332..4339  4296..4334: 3.96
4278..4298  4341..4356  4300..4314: 3.99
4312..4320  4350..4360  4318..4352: -0.07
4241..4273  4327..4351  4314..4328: -0.01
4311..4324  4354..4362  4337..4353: 0.79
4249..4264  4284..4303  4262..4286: -1.25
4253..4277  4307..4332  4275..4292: 0.25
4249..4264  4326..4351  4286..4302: 2.39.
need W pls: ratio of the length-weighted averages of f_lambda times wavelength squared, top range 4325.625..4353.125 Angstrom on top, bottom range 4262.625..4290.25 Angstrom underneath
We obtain 1.1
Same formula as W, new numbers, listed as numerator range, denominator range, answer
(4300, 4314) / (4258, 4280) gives 0.72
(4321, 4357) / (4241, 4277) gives 1.08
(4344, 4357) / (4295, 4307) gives 1.45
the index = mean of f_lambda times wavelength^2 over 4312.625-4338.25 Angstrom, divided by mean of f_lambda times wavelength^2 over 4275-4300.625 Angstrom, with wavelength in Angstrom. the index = 1.2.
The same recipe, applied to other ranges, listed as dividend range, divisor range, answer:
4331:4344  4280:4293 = 1.11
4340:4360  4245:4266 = 1.09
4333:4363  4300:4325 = 1.26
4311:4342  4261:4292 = 1.07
